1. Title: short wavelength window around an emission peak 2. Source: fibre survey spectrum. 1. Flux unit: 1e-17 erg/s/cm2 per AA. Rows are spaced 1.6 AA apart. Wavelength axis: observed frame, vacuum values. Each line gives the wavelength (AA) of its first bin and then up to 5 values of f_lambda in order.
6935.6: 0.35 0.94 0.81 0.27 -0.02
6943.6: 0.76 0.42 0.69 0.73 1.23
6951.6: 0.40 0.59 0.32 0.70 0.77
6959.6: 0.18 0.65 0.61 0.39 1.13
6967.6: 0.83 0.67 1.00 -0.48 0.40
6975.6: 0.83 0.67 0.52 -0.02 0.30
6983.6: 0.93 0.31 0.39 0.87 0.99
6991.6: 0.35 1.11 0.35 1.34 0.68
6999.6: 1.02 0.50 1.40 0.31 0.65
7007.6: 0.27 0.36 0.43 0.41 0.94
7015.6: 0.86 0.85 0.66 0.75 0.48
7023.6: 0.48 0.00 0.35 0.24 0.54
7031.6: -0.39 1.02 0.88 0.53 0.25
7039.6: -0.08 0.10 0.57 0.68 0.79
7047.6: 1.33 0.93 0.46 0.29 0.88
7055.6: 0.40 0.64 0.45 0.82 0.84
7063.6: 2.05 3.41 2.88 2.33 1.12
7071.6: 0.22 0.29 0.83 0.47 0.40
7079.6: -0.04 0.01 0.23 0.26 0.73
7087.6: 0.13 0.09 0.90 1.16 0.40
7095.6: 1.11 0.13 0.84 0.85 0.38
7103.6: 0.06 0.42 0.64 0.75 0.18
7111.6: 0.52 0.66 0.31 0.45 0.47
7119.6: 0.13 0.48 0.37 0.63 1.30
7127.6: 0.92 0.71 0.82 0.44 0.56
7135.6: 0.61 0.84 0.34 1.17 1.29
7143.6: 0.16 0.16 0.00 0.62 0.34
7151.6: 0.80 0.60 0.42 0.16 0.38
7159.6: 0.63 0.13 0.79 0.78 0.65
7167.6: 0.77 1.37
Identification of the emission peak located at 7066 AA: H-beta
